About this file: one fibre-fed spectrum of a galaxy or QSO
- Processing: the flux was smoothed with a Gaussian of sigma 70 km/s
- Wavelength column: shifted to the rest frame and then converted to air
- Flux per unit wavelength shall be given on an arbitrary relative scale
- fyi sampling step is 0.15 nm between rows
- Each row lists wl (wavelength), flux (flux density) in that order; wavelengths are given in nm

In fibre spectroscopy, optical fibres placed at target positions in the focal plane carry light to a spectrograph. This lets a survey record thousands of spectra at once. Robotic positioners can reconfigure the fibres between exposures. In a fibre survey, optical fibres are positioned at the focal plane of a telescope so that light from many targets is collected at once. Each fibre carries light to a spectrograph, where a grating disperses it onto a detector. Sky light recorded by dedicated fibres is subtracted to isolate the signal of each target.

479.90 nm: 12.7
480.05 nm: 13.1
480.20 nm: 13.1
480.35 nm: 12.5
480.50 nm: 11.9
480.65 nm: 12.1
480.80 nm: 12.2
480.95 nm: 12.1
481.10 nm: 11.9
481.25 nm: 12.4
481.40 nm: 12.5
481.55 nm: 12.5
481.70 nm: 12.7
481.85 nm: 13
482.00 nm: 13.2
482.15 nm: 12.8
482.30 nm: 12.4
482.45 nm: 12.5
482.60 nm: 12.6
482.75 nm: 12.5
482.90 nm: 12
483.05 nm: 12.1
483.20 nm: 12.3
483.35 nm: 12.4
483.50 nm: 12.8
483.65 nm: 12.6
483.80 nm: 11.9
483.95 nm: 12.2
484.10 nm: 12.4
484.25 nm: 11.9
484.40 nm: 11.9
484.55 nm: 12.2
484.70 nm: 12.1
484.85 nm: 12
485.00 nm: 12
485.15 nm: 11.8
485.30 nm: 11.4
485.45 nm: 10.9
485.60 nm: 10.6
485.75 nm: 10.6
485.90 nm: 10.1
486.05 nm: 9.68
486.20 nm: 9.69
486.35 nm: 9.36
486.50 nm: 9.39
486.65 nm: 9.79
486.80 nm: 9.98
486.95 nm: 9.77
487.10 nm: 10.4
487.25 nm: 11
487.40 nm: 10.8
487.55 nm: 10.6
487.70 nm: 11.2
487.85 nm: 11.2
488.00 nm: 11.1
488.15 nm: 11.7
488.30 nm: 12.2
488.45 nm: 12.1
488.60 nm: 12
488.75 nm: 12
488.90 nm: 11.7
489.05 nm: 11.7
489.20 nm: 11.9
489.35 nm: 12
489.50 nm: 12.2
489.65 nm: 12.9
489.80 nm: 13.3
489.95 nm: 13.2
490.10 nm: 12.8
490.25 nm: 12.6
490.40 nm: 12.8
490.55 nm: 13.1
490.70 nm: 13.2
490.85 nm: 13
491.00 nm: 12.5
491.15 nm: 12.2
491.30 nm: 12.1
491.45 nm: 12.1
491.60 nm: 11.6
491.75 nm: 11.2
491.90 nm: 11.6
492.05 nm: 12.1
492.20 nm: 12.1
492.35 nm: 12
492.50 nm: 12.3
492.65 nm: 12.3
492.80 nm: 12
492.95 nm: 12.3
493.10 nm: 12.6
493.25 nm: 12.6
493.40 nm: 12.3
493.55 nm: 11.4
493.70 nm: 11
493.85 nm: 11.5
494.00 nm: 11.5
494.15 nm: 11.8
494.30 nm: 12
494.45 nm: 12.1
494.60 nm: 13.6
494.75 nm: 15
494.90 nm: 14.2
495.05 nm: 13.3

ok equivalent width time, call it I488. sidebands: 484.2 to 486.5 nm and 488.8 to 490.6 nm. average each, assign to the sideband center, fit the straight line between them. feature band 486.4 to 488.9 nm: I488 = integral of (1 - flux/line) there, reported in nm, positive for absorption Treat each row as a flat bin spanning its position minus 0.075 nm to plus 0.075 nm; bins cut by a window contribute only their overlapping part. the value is 0.18 nm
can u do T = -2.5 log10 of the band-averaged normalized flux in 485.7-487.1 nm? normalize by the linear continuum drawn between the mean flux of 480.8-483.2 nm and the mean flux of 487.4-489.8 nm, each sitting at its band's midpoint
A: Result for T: 0.22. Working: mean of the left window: 12.5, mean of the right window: 11.8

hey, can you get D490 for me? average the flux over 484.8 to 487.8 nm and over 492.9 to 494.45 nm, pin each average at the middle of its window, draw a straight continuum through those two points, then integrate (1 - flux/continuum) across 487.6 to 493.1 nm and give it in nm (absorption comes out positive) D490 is -0.432 nm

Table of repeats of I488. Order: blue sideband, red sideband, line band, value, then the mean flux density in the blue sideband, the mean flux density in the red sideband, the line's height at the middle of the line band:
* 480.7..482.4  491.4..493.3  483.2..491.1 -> 0.41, 12.5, 12.1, 12.3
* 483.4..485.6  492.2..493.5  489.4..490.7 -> -0.07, 12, 12.3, 12.2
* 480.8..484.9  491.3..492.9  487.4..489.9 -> 0.05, 12.4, 11.9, 12.1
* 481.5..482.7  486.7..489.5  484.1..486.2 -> 0.12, 12.7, 11.3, 12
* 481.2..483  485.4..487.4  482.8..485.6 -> -0.16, 12.6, 10.1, 11.4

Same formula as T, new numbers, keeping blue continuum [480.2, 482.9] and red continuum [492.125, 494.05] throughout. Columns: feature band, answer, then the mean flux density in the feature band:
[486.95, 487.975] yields 0.13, 10.8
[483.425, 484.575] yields 0.01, 12.2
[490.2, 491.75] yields -0.03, 12.5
